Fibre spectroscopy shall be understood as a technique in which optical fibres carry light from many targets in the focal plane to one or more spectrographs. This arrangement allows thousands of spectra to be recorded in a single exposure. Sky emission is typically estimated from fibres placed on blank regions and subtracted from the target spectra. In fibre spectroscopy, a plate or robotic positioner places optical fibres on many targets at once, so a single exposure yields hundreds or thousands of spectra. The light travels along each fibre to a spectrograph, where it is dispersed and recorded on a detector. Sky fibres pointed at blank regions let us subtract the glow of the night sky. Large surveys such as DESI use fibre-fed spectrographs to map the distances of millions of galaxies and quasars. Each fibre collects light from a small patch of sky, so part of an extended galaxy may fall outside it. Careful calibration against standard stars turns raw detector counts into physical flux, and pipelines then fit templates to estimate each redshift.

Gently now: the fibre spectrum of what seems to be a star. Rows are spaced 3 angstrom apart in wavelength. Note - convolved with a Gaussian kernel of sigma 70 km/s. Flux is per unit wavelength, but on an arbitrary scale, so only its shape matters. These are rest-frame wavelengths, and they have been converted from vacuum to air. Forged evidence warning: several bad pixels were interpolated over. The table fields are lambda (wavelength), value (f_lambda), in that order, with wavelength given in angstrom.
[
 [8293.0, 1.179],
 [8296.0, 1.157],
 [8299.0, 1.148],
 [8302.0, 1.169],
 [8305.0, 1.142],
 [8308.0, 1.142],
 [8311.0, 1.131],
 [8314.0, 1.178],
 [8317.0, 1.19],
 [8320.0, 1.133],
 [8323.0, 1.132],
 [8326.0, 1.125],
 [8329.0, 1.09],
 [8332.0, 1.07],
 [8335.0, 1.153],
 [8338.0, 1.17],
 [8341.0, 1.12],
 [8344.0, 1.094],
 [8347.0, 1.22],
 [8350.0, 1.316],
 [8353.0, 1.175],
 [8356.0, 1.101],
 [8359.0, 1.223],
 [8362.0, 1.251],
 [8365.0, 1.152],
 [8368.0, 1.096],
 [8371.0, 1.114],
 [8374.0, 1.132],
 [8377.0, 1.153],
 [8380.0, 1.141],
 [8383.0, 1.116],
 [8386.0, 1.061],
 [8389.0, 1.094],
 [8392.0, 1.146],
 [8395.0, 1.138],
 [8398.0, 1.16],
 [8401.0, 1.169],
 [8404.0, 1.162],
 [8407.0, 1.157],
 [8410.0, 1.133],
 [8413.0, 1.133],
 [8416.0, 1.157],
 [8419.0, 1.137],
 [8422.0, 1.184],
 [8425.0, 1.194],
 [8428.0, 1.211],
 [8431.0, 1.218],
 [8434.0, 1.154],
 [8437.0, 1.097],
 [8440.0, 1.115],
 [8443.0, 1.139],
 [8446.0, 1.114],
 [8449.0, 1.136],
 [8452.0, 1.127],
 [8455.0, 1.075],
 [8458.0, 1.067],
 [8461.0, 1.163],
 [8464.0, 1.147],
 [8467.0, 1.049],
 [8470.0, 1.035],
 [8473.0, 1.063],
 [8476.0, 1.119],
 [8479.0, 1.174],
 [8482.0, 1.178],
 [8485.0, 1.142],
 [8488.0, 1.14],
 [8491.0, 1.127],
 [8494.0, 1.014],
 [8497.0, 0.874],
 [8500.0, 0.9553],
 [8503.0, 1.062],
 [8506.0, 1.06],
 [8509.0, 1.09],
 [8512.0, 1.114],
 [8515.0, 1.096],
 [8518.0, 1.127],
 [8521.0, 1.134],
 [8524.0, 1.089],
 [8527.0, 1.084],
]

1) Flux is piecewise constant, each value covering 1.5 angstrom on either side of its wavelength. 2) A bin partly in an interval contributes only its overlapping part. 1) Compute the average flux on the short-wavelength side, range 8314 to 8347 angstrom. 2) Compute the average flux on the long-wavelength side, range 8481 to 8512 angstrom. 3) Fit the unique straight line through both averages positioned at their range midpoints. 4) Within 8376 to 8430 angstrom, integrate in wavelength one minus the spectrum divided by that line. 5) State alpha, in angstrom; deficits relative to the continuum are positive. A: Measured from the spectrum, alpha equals -2.1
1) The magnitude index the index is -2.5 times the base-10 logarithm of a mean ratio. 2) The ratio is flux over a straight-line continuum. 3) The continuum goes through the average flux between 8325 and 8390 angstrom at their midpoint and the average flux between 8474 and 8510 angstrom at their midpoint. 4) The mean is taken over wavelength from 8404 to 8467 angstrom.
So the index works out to -0.034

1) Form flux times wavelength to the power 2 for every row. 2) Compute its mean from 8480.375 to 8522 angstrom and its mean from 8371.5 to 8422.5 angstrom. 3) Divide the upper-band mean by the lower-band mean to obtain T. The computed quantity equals 0.97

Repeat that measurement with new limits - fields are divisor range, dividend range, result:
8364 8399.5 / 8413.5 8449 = 1.04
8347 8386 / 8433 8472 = 0.97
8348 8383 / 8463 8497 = 0.97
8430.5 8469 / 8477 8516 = 0.97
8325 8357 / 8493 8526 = 0.96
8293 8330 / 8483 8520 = 0.98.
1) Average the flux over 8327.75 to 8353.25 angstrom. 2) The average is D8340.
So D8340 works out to 1.16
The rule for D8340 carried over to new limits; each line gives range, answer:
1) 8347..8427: 1.16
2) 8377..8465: 1.14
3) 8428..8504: 1.1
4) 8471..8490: 1.13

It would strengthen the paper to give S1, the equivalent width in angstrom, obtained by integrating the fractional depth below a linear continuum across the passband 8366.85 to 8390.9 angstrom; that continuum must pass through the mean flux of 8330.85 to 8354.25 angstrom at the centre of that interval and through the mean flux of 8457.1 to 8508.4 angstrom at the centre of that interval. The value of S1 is 0.6 angstrom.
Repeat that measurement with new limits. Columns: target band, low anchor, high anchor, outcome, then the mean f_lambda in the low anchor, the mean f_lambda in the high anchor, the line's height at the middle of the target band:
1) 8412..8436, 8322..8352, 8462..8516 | -1.4 angstrom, 1.15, 1.08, 1.11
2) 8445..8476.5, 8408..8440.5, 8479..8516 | 0.5 angstrom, 1.16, 1.07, 1.12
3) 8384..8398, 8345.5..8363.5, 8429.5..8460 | 0.7 angstrom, 1.21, 1.12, 1.18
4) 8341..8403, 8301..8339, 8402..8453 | -0.4 angstrom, 1.14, 1.15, 1.15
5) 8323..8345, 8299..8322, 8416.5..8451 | 0.7 angstrom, 1.15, 1.15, 1.15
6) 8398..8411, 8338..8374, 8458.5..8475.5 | -0.3 angstrom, 1.17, 1.09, 1.13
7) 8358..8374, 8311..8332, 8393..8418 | -0.3 angstrom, 1.14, 1.15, 1.14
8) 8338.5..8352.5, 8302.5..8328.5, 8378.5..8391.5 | -0.7 angstrom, 1.15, 1.11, 1.13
